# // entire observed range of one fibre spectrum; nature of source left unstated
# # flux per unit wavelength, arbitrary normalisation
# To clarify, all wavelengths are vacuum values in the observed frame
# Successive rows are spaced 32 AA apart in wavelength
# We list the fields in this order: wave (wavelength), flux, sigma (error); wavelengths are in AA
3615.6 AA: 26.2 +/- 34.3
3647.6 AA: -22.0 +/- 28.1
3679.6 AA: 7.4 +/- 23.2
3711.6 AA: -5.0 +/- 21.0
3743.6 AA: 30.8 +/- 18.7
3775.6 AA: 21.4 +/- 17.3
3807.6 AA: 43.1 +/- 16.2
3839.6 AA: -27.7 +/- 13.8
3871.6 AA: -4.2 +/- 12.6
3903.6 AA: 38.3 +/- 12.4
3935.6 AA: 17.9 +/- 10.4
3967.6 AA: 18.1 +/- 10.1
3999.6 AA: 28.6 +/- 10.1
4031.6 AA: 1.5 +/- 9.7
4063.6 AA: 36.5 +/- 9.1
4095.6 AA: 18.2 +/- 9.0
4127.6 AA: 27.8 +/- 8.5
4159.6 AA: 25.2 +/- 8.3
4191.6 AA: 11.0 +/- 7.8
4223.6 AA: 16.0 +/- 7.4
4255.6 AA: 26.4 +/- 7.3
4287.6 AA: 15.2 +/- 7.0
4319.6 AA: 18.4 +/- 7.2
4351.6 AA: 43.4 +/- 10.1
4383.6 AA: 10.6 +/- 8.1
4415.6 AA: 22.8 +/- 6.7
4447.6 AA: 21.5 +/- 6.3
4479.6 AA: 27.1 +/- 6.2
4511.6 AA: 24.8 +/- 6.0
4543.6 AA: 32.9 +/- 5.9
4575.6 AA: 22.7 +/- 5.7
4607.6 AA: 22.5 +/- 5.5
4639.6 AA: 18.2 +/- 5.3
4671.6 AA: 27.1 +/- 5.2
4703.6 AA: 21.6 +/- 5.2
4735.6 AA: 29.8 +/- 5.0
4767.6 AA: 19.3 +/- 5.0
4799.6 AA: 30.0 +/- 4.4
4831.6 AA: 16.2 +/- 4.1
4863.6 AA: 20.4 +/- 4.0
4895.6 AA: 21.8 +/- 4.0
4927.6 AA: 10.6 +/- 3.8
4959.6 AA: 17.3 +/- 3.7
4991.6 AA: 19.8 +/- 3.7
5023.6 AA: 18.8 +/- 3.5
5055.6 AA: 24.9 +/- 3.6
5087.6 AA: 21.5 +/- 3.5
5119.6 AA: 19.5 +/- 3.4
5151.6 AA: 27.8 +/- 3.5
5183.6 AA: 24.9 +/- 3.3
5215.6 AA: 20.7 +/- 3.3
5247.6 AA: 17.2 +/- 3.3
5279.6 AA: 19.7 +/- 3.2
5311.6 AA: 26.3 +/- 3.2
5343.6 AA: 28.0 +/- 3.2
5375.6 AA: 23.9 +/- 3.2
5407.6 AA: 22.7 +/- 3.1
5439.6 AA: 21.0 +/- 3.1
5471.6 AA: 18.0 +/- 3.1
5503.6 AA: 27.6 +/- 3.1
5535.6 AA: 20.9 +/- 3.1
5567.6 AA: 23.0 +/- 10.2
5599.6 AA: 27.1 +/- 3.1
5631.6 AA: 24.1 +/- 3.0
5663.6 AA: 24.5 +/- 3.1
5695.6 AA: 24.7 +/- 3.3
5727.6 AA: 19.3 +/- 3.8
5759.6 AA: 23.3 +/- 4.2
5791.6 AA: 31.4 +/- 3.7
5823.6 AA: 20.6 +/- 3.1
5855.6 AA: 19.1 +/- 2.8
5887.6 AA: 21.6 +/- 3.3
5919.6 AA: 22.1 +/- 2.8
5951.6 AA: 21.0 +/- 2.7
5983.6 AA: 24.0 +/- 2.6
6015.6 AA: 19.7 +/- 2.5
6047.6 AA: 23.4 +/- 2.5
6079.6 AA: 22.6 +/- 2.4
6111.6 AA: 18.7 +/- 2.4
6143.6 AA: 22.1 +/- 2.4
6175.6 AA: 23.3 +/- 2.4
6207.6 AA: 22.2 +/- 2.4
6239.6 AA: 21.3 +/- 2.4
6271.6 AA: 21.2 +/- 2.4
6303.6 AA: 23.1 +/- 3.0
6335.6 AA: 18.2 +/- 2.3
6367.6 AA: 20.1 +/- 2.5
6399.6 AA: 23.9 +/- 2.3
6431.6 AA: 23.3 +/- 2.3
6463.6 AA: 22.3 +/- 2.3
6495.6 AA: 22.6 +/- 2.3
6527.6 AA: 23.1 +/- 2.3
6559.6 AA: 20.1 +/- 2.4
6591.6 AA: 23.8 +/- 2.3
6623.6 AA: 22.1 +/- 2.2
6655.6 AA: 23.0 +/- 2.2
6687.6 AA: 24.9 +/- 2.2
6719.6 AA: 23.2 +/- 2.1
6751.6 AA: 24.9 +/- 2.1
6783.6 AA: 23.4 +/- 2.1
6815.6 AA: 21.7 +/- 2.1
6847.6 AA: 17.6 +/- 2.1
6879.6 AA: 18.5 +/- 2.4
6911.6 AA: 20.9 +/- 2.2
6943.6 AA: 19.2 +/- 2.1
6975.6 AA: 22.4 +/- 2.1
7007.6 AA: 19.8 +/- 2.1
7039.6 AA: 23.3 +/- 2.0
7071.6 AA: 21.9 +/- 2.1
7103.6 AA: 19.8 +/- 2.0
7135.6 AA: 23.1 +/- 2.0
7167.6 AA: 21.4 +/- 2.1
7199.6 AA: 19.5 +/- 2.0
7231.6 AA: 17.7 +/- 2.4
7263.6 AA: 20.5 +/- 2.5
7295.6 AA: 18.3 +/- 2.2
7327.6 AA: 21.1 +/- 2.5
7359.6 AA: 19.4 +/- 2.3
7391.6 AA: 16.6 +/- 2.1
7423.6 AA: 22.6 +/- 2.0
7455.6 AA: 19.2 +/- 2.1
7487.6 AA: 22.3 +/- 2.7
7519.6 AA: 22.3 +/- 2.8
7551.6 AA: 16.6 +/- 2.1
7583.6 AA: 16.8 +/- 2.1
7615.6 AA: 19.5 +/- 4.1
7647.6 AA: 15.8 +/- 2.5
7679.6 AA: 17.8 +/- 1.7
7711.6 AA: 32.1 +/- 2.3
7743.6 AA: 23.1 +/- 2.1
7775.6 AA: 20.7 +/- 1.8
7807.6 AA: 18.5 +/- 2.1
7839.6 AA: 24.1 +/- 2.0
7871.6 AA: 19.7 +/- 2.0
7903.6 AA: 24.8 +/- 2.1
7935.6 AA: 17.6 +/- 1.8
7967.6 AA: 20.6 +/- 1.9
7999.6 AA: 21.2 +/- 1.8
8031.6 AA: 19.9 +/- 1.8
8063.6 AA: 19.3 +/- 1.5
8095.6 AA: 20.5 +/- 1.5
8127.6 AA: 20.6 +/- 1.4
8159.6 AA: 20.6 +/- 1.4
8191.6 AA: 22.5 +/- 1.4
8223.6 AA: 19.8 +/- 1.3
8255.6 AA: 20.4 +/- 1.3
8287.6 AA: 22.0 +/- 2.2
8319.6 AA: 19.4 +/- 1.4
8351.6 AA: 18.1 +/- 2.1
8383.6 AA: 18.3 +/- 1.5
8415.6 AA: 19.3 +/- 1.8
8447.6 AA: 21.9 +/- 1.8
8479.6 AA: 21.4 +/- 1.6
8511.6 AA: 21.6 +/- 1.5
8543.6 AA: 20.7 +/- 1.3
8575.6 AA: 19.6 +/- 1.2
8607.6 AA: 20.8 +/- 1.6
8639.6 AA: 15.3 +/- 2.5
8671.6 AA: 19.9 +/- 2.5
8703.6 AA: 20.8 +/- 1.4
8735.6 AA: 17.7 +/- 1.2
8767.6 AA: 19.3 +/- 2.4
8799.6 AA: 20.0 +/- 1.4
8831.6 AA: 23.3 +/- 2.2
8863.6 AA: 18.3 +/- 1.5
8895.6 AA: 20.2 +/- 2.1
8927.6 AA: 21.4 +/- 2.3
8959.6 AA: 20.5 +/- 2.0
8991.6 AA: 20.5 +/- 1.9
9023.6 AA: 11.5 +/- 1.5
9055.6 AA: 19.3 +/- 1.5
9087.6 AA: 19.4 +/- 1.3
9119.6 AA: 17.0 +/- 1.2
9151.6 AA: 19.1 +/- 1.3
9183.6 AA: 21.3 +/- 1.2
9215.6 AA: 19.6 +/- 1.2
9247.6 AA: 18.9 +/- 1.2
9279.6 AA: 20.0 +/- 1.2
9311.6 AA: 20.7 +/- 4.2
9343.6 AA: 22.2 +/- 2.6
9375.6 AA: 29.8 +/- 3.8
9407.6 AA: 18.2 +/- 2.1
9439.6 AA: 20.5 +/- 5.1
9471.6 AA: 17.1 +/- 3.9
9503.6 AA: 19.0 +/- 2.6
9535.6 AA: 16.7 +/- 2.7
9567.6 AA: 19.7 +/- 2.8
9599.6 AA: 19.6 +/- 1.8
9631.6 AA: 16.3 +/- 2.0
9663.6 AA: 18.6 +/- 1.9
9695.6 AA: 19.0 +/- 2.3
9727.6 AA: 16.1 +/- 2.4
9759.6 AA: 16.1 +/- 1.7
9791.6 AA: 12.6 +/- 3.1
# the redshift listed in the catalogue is 0.177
